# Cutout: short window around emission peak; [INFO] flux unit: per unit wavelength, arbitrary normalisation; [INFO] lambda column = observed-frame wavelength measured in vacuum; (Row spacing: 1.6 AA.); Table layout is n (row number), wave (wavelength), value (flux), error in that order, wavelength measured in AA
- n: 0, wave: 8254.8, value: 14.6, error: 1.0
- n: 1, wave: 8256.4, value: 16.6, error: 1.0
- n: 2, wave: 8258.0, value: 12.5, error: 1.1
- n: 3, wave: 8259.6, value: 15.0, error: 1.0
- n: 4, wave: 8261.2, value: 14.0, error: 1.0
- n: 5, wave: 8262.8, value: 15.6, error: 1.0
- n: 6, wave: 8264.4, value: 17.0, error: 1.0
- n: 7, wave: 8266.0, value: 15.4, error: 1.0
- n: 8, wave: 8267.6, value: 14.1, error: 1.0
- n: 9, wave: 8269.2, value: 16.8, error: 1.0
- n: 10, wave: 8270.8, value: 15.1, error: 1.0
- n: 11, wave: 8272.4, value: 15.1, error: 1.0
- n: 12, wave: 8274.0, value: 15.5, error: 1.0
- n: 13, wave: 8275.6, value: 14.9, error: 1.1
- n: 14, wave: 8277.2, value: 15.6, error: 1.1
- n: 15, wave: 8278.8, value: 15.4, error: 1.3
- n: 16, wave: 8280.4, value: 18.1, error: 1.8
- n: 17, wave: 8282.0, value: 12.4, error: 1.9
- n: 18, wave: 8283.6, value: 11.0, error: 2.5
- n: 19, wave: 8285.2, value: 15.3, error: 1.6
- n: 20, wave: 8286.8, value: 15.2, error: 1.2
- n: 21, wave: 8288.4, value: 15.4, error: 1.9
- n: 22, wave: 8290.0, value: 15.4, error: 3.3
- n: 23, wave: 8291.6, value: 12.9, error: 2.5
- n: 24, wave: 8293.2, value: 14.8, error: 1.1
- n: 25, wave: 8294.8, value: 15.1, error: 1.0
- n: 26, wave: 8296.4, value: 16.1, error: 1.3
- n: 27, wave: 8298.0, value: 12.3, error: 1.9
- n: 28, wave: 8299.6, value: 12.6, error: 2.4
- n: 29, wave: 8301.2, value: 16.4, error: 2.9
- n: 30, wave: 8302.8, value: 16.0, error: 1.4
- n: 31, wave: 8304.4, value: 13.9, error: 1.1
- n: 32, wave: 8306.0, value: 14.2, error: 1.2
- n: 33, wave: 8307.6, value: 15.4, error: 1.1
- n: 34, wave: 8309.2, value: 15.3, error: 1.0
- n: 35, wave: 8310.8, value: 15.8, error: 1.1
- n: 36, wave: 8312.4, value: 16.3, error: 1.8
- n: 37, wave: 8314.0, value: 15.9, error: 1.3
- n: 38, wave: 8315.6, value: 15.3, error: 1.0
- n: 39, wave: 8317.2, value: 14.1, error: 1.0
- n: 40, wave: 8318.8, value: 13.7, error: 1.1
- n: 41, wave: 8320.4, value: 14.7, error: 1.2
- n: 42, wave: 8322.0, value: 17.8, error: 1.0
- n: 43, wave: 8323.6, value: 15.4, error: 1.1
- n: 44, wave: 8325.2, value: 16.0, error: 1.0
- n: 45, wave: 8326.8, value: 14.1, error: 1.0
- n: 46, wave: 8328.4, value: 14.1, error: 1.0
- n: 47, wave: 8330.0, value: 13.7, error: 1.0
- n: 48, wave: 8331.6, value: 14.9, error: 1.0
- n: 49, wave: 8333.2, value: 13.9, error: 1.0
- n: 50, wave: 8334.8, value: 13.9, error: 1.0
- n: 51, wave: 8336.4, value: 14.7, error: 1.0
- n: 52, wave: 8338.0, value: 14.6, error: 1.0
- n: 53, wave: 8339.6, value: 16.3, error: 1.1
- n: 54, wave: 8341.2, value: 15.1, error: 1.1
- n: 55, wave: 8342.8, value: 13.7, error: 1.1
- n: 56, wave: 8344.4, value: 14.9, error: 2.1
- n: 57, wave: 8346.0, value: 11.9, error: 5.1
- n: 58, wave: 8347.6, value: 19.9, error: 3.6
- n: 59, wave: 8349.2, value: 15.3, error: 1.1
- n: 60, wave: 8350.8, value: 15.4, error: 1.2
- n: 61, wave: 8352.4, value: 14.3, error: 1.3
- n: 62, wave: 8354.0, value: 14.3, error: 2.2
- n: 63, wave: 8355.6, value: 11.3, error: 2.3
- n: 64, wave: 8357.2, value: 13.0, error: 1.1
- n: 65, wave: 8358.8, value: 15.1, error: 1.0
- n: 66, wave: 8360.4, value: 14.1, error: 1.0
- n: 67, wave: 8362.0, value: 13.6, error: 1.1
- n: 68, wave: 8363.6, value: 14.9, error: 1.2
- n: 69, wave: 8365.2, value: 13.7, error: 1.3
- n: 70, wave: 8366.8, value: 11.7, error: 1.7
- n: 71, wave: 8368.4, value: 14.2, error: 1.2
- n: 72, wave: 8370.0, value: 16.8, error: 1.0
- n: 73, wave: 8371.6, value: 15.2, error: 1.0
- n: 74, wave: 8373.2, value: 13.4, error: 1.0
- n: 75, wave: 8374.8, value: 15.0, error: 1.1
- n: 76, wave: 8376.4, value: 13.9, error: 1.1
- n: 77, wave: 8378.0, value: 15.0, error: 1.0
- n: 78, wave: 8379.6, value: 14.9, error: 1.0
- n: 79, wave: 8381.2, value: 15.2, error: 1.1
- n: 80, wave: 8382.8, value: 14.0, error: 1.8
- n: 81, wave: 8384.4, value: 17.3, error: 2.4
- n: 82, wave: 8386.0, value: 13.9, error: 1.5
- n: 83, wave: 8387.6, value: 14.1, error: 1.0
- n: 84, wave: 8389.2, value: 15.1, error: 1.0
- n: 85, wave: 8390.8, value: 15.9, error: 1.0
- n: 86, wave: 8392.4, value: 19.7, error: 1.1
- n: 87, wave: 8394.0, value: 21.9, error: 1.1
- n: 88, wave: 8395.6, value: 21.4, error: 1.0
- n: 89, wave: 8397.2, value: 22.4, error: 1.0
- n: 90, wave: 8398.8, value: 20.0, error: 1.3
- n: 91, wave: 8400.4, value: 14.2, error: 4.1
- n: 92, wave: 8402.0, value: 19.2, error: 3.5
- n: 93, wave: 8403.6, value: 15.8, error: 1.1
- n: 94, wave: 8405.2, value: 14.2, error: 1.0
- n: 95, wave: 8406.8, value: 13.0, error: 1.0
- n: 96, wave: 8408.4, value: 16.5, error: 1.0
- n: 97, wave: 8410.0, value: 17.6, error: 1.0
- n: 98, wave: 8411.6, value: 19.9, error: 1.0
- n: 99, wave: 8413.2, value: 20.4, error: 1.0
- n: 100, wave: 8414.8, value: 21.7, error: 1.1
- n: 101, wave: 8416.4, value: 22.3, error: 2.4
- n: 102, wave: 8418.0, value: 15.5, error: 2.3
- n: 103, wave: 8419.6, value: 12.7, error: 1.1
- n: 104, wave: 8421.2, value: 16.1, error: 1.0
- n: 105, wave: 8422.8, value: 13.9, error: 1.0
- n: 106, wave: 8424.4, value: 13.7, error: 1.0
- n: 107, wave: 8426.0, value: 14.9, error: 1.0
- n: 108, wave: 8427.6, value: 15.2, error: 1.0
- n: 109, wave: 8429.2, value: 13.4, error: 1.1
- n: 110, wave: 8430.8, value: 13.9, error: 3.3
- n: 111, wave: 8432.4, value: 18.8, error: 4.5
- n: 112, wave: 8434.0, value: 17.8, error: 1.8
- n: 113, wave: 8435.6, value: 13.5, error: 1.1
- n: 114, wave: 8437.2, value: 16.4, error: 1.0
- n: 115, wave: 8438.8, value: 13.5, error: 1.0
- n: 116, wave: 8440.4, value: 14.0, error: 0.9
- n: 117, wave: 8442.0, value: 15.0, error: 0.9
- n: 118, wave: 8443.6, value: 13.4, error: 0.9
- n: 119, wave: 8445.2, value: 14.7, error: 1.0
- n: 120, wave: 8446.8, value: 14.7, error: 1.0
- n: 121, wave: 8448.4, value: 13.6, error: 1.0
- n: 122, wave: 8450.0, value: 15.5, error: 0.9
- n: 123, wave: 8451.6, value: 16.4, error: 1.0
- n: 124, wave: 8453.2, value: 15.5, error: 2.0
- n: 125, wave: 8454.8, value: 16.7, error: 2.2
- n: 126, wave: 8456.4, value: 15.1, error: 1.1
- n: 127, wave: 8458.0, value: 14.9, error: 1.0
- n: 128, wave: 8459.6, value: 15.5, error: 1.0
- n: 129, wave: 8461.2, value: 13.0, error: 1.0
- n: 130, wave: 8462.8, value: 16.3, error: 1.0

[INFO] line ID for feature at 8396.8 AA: [S II]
